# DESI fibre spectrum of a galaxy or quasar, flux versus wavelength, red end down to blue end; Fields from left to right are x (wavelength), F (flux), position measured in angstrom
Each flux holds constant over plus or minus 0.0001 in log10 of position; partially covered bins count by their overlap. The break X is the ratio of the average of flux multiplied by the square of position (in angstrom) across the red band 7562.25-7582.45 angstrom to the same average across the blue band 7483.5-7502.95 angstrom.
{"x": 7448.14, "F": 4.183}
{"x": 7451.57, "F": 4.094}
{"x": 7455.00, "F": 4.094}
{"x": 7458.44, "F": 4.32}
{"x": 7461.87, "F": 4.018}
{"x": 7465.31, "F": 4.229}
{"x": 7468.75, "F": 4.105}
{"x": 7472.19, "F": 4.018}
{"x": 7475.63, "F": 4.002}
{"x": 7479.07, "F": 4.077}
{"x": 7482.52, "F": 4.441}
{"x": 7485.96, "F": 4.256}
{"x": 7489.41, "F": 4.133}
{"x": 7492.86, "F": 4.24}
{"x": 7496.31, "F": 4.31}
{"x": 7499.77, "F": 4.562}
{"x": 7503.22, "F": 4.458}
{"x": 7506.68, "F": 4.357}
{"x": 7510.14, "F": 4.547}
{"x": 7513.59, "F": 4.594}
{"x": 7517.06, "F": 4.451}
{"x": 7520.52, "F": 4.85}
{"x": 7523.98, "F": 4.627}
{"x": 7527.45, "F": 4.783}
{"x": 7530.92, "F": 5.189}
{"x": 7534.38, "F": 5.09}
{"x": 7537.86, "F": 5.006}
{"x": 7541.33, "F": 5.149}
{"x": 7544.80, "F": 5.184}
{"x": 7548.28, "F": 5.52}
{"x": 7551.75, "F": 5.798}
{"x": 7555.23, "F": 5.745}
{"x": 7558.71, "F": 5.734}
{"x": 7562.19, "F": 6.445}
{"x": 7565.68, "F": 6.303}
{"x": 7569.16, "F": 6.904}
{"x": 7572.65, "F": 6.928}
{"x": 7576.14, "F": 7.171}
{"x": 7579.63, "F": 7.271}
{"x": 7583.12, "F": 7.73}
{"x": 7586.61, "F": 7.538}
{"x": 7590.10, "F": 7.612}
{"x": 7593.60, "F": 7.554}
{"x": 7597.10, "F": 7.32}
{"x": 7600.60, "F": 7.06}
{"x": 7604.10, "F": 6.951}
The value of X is 1.64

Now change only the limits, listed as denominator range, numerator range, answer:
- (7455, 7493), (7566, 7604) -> 1.80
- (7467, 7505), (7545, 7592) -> 1.60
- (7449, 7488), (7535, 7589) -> 1.55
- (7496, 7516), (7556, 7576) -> 1.47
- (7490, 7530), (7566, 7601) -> 1.64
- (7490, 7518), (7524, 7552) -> 1.17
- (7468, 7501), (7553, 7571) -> 1.51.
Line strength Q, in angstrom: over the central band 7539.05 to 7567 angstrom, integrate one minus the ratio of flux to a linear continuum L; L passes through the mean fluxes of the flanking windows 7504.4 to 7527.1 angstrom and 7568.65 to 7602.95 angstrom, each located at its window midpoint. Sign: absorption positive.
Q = 1.5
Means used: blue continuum 4.58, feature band 5.71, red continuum 7.32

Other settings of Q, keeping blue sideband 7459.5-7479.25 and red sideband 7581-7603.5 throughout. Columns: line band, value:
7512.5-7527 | 2.16 angstrom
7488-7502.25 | 1.39 angstrom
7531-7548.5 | 2.46 angstrom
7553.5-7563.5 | 0.87 angstrom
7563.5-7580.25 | 0.02 angstrom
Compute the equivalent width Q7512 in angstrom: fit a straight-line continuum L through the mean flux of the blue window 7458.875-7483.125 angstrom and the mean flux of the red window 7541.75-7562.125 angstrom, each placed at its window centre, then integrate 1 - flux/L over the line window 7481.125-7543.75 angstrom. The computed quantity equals 3.5 angstrom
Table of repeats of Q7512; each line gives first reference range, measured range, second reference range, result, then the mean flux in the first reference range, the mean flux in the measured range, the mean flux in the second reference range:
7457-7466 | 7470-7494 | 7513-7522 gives 1.0 angstrom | 4.18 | 4.16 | 4.63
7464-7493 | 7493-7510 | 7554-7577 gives 1.2 angstrom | 4.16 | 4.41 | 6.45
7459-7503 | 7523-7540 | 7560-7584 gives 2.2 angstrom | 4.21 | 4.96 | 6.91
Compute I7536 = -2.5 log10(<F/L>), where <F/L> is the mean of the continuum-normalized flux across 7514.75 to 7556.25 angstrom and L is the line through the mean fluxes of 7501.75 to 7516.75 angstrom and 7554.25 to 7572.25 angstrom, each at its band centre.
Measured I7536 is 0.06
